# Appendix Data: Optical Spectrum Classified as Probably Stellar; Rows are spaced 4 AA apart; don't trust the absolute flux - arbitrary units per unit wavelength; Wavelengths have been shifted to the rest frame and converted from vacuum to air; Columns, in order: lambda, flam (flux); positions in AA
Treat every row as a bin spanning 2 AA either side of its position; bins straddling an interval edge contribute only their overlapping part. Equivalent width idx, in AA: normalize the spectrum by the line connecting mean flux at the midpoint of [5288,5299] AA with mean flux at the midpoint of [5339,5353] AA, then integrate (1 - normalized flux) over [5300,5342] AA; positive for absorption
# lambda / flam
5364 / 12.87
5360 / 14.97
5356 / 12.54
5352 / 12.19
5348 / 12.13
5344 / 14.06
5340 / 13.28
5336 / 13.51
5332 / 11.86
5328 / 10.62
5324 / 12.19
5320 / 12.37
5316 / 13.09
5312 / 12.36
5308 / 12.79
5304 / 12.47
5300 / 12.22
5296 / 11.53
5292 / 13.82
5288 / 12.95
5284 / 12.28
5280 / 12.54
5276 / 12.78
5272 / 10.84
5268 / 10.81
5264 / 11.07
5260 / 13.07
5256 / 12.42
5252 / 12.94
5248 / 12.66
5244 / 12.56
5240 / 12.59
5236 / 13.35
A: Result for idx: 1.23 AA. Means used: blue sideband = 12.7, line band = 12.4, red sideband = 12.9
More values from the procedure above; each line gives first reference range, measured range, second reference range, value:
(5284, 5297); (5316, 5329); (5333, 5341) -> 1.05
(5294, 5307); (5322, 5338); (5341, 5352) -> 0.77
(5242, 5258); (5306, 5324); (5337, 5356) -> 0.31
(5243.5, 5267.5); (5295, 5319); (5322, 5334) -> -1.35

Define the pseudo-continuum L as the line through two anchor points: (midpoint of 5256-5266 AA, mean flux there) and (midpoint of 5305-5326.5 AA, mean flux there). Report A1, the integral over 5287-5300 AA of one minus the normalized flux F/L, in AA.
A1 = -0.3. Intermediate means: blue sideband 12.1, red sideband 12.5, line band 12.7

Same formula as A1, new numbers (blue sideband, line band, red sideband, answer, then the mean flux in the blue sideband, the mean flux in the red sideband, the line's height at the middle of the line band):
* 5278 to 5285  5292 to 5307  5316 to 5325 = 0.11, 12.4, 12.5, 12.4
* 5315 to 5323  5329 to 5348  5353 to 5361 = 0.14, 12.6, 13.4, 13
